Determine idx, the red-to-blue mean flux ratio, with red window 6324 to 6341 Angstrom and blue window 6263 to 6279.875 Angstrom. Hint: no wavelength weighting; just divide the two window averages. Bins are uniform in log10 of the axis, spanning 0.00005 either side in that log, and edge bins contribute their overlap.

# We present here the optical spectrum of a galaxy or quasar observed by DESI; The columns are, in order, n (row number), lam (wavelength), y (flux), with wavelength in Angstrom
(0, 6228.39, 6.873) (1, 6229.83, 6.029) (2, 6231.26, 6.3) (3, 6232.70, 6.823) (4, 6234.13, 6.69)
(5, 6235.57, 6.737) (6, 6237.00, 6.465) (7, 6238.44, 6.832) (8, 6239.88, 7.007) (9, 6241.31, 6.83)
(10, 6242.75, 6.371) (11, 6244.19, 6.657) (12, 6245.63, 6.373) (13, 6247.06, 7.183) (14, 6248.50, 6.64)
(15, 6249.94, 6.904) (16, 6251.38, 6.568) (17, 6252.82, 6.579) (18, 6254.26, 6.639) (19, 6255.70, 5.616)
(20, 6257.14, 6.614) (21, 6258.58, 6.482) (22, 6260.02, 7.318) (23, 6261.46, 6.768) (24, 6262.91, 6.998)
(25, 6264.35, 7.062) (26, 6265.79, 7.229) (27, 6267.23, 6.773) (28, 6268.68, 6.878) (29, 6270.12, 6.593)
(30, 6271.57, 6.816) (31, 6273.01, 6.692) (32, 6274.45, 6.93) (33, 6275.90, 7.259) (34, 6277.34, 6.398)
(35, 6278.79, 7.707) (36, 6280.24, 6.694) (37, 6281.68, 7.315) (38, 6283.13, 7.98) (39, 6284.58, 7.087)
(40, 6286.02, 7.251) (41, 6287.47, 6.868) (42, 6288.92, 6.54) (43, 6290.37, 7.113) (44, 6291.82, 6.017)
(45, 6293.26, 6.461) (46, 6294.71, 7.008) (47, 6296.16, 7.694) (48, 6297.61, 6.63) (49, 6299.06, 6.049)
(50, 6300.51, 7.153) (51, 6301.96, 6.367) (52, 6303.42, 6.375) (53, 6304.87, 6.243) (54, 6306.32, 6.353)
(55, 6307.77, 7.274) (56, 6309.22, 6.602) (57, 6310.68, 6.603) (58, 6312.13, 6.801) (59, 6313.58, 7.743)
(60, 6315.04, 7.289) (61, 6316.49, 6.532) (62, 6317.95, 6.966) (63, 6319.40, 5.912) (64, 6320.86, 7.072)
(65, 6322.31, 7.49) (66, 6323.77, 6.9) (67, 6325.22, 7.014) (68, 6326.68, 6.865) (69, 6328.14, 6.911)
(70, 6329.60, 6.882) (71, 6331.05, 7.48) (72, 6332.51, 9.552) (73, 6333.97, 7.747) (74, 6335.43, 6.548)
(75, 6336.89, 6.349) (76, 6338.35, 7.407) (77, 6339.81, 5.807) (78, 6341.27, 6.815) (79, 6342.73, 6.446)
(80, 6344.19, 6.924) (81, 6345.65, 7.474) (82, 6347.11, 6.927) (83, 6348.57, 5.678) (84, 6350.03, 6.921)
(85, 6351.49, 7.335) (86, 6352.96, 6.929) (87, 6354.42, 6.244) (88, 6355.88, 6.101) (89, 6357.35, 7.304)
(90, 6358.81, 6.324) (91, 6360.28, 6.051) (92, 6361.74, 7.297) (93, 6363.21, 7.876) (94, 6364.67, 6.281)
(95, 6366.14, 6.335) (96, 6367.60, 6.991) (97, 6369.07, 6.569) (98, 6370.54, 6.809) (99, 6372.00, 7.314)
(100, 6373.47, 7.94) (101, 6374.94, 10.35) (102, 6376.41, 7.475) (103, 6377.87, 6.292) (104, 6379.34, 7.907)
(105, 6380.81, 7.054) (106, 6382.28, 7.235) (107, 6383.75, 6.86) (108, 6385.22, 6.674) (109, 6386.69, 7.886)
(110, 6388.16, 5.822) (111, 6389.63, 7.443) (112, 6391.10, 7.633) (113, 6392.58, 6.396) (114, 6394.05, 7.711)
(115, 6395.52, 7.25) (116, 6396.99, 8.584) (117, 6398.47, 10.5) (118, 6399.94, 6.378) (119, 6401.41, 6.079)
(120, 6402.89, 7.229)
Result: 1.03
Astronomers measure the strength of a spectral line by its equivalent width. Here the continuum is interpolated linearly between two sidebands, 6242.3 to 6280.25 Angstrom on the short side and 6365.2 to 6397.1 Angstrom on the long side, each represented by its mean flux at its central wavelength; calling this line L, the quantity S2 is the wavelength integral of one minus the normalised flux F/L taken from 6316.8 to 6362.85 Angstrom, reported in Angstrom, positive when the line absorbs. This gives 1.28 Angstrom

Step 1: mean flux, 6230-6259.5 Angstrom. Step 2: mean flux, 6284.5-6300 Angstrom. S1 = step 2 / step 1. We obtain 1.03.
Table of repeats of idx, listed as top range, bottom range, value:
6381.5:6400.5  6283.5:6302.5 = 1.09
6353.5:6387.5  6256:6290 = 1.02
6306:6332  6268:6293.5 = 1.00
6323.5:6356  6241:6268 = 1.03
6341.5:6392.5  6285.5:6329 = 1.03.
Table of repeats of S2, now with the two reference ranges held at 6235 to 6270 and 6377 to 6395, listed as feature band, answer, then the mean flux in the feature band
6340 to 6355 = 0.52 Angstrom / 6.74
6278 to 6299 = -0.52 Angstrom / 6.99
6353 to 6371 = 0.85 Angstrom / 6.69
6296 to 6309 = 0.43 Angstrom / 6.64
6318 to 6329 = 0.05 Angstrom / 6.89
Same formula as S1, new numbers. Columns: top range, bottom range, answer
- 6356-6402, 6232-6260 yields 1.09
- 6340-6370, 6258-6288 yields 0.96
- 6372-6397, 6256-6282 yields 1.07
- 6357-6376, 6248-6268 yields 1.07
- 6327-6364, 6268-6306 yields 1.01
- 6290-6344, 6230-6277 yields 1.02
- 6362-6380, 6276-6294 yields 1.05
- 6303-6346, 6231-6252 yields 1.04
